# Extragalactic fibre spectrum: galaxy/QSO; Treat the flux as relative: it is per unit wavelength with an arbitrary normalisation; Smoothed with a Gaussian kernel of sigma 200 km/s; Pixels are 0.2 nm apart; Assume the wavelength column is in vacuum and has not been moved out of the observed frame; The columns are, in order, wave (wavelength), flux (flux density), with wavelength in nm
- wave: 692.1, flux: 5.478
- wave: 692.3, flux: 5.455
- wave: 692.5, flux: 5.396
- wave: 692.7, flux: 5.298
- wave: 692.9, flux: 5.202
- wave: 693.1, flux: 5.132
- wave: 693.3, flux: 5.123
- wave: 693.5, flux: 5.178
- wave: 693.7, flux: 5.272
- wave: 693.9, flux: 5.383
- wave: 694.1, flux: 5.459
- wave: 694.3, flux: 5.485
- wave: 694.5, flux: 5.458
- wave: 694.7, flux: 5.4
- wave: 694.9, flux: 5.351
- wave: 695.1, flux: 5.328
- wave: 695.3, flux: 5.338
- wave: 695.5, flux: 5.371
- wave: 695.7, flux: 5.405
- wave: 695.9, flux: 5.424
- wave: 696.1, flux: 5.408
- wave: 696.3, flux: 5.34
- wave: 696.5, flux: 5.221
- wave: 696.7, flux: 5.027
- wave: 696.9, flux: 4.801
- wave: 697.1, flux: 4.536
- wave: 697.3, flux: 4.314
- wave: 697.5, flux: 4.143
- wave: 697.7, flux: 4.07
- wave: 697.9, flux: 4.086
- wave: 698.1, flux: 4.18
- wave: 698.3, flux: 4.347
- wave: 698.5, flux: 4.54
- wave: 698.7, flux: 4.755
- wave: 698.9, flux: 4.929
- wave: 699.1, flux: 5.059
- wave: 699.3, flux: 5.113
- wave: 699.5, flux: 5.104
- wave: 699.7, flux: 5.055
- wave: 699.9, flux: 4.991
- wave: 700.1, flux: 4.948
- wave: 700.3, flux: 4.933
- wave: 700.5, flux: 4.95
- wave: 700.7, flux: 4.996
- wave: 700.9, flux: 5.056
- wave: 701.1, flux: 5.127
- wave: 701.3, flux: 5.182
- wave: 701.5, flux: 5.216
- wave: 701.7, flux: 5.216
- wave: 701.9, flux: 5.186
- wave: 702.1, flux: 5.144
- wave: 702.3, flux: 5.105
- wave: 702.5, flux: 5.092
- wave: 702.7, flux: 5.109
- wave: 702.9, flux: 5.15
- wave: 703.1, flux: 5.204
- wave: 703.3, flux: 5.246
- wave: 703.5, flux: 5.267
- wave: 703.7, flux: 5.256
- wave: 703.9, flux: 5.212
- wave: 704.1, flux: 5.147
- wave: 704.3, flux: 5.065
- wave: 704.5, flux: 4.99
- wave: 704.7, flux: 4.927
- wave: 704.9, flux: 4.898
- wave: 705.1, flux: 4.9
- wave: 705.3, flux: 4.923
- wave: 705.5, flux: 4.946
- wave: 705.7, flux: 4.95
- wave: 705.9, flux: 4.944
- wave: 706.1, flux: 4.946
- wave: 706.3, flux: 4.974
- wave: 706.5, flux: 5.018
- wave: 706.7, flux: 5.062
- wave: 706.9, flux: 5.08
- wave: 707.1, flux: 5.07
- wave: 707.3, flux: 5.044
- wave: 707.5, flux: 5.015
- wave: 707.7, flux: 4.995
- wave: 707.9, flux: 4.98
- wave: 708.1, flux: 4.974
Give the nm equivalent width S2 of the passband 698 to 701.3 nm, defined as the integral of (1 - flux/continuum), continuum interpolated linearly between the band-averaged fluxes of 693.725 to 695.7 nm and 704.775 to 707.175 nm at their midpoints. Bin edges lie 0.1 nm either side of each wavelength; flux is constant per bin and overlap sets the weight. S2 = 0.202 nm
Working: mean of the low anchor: 5.39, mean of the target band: 4.89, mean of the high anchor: 4.97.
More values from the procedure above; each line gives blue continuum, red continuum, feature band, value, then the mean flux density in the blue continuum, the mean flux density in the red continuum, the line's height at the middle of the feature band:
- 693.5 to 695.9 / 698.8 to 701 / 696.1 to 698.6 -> 0.29 nm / 5.38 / 5.01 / 5.19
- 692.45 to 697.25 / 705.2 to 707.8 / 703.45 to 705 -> -0.01 nm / 5.25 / 5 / 5.05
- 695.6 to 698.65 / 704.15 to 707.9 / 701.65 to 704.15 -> -0.15 nm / 4.72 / 4.99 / 4.9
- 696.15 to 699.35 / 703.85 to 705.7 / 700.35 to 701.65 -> -0.07 nm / 4.66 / 4.99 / 4.81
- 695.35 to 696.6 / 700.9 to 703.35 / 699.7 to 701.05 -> 0.06 nm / 5.36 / 5.16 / 5.22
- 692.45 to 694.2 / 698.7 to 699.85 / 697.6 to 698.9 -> 0.18 nm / 5.27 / 5.02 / 5.07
